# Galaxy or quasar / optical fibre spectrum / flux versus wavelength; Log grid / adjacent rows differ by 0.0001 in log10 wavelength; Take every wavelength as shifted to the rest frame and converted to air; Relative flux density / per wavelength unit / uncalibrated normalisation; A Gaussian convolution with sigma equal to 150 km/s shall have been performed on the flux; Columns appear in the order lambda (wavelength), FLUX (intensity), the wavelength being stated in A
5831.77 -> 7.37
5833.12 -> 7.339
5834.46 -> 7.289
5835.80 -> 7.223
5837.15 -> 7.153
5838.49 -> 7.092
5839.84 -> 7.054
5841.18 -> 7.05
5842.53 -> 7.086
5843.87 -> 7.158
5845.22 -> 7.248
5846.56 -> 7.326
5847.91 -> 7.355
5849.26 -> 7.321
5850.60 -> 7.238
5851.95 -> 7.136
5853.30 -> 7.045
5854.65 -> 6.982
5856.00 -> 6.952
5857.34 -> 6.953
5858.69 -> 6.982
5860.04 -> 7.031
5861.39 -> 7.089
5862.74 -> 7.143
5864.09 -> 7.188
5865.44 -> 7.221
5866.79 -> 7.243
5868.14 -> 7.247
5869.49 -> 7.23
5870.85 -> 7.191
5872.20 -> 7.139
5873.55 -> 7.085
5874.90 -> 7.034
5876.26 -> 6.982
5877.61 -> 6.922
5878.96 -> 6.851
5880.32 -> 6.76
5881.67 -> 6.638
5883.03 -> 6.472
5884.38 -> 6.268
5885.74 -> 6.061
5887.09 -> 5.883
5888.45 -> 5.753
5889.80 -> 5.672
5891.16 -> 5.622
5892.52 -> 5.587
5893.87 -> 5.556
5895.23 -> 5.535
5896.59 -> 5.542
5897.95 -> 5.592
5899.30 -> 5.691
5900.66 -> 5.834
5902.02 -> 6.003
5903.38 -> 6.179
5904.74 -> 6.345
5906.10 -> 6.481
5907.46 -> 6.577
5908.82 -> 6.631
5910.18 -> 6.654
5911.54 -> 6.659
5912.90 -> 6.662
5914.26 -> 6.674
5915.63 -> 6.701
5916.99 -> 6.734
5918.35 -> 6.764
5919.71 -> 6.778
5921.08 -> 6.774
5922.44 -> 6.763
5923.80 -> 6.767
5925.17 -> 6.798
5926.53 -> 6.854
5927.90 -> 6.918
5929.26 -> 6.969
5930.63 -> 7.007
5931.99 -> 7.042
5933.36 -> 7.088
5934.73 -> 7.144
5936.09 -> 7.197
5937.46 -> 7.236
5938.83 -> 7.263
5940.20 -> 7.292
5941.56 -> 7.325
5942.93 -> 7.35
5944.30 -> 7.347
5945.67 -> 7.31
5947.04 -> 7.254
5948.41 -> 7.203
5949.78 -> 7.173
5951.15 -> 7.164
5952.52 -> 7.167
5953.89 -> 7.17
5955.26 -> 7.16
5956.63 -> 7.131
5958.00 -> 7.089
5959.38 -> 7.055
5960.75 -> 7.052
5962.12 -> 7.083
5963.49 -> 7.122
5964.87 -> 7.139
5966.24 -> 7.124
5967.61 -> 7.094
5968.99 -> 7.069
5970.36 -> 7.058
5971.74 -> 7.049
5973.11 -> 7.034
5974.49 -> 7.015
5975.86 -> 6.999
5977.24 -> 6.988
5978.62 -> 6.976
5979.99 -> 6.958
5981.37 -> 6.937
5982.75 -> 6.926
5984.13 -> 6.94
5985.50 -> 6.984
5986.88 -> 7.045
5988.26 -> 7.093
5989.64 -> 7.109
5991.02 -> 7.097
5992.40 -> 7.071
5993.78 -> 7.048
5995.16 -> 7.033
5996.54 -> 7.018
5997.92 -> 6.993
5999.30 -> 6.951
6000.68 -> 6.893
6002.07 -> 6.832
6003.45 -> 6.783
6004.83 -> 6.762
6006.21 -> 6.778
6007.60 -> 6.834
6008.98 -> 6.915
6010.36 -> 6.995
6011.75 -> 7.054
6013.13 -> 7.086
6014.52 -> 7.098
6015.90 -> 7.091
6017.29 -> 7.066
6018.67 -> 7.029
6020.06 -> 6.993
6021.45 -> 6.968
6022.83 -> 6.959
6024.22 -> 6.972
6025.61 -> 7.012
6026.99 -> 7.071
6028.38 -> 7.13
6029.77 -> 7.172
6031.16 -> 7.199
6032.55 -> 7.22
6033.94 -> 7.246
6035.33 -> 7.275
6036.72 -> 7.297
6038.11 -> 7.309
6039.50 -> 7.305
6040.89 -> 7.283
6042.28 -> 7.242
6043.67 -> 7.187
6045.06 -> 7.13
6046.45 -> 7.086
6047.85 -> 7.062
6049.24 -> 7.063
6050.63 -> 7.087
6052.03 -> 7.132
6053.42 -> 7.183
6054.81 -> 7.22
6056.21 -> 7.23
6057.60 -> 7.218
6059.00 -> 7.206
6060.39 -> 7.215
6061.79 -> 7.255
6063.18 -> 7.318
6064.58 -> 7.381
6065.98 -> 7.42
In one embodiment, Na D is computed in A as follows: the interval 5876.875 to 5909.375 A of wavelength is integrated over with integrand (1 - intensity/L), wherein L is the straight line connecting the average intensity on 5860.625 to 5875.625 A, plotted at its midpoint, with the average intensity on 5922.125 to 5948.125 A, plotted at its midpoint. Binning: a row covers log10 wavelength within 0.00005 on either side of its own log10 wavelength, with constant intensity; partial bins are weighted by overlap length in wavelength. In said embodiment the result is 4.7 A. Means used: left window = 7.16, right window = 7.11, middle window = 6.1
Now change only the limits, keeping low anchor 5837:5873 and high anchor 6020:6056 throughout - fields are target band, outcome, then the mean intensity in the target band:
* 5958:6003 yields 0.8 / 7.02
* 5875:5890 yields 1.5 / 6.43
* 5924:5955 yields 0.0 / 7.14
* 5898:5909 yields 1.5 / 6.17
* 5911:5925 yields 0.8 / 6.73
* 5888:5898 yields 2.2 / 5.6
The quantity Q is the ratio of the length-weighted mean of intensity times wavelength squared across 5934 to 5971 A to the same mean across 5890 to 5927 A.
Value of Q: 1.15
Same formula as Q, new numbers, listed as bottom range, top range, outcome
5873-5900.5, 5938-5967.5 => 1.19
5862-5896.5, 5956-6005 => 1.11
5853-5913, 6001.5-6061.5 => 1.14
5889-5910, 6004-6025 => 1.22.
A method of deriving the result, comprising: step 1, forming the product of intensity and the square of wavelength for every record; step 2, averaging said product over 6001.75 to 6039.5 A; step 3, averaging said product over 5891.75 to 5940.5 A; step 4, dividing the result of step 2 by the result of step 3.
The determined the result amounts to 1.1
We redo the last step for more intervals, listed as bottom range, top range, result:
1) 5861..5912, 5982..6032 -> 1.13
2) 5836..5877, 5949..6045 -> 1.04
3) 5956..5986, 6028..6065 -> 1.05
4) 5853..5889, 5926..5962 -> 1.07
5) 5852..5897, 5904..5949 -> 1.06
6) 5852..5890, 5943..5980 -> 1.07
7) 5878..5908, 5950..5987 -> 1.20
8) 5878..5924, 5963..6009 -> 1.15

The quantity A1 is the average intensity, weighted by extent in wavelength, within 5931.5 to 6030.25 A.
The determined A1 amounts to 7.06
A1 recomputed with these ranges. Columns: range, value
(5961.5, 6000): 7.03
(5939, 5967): 7.19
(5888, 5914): 6.05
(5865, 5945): 6.64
